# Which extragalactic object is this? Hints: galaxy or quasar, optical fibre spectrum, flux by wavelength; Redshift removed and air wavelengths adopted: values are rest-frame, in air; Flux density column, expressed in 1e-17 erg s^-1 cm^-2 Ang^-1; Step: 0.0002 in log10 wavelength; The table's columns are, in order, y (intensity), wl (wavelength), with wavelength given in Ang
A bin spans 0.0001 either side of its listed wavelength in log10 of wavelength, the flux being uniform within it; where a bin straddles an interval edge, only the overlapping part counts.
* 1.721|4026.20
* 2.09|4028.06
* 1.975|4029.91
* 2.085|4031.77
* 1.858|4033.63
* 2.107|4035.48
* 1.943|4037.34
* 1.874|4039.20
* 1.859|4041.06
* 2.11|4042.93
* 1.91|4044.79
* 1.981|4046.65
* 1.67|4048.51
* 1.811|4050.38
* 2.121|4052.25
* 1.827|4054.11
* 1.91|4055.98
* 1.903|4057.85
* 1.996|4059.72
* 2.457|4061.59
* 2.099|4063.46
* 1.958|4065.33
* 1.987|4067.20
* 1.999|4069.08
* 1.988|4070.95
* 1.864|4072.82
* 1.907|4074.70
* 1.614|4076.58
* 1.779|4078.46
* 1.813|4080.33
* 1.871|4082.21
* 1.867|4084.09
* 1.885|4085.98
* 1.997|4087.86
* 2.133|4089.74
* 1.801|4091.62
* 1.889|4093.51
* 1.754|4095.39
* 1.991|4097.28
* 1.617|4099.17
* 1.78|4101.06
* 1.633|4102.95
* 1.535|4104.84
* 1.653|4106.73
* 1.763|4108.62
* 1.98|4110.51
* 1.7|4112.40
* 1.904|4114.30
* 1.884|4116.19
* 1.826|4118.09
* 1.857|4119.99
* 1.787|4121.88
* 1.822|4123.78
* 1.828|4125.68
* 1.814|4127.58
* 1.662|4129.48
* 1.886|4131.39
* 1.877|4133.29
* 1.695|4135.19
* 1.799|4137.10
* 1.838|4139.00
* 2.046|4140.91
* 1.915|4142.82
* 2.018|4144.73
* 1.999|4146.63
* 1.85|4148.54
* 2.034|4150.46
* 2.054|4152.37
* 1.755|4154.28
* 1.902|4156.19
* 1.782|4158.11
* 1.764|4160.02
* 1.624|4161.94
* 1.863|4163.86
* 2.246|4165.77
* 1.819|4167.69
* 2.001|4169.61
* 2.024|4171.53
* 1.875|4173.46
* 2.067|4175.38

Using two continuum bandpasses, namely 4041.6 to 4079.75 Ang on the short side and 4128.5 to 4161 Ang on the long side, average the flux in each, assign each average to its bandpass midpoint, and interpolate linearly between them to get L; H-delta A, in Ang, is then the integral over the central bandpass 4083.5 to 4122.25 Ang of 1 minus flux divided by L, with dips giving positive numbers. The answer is 1.8 Ang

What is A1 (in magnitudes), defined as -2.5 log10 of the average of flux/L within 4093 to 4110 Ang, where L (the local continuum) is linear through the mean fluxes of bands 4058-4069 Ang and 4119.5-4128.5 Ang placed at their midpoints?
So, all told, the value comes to 0.11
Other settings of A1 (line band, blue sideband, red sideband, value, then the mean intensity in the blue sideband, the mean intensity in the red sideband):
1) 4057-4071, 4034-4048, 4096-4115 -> -0.09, 1.96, 1.75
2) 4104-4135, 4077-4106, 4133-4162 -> 0.03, 1.82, 1.88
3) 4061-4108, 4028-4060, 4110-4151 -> 0.02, 1.94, 1.86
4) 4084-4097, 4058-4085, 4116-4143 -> 0.00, 1.94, 1.83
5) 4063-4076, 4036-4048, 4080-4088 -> -0.03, 1.94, 1.88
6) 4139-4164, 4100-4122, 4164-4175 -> 0.02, 1.77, 1.99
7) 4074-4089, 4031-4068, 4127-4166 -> 0.05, 1.97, 1.87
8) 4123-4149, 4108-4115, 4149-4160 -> 0.00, 1.84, 1.89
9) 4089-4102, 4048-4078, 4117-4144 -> 0.03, 1.95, 1.83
